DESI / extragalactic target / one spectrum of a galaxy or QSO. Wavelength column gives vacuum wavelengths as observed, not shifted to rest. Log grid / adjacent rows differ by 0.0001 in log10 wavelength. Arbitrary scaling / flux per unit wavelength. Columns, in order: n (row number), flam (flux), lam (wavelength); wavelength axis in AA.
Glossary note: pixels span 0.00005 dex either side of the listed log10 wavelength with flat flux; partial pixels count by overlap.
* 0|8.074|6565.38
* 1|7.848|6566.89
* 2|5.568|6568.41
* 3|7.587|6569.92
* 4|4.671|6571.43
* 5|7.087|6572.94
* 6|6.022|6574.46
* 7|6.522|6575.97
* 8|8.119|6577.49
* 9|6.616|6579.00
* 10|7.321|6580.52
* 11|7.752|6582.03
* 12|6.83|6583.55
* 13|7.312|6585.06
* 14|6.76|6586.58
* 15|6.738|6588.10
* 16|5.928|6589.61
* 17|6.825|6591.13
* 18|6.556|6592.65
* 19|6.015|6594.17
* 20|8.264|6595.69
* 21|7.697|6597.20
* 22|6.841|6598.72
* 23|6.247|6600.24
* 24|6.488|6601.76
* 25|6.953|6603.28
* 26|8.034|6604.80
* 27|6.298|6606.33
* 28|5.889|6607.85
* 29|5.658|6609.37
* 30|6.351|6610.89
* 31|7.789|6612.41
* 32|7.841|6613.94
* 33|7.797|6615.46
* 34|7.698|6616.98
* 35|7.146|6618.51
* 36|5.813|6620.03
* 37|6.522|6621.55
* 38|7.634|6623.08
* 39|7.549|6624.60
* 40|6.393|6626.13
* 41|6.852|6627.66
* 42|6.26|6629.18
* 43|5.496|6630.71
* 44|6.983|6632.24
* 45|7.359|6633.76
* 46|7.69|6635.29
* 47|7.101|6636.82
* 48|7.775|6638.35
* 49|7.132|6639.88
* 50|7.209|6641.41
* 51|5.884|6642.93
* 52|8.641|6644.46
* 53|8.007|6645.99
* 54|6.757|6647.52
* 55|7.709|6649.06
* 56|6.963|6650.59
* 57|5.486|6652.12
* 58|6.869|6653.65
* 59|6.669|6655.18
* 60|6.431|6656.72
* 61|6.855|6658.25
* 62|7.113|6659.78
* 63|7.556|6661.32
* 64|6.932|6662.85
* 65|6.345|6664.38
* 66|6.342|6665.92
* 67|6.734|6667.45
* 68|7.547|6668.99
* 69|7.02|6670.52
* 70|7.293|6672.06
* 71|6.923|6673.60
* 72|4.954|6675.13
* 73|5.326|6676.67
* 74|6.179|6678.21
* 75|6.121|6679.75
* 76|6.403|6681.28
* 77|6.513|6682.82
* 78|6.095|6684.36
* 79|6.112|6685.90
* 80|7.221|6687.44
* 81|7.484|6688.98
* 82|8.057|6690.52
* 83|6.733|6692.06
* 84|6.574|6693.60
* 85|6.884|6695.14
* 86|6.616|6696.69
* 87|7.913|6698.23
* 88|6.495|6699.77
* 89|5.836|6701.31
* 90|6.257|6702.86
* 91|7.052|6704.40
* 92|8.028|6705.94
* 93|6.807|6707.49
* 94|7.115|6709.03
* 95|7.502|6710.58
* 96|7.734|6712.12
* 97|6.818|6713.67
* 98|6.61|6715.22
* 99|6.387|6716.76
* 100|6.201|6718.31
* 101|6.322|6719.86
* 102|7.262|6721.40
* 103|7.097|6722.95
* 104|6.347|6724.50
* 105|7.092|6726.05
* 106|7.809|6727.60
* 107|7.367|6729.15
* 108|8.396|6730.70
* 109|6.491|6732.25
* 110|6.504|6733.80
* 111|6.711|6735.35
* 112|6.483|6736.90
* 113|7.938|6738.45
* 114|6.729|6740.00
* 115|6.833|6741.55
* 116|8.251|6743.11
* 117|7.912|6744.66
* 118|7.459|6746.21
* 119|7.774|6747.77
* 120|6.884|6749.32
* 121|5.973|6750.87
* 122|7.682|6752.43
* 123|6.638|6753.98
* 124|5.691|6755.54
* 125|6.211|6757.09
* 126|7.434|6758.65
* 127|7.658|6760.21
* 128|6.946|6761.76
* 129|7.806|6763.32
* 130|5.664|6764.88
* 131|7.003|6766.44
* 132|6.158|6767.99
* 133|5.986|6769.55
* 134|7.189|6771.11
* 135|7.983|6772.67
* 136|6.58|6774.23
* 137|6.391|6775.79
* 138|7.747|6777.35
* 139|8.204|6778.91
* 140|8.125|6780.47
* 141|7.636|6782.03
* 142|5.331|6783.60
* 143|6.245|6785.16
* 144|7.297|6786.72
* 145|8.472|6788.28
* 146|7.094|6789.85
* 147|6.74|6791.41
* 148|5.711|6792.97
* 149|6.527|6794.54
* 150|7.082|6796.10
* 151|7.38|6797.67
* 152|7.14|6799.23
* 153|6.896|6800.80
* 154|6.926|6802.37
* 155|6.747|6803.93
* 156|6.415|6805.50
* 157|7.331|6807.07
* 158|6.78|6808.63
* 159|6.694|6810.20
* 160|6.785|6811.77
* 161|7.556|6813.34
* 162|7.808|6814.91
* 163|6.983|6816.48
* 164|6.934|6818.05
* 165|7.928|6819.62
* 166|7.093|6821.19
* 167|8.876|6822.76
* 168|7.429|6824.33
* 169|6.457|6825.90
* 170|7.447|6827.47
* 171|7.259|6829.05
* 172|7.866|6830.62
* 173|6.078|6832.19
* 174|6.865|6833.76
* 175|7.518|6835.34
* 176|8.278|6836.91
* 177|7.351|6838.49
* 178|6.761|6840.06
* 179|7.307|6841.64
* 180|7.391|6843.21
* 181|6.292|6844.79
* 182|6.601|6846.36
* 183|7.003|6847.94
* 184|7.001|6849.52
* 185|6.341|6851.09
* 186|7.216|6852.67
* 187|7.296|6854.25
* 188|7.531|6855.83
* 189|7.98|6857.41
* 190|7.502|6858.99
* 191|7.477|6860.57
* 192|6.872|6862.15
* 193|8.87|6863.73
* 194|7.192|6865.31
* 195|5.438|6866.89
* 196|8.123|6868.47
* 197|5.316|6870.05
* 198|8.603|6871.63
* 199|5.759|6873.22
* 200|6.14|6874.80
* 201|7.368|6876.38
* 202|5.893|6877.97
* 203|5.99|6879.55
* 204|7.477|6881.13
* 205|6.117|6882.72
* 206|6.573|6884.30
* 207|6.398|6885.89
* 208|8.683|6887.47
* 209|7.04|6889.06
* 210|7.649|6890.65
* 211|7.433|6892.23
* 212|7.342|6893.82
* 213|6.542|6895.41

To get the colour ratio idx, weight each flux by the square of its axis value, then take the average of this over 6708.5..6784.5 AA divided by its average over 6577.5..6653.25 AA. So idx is 1.05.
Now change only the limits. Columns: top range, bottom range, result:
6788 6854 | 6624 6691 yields 1.09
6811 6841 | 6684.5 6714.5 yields 1.09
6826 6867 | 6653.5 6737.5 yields 1.11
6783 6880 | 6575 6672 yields 1.08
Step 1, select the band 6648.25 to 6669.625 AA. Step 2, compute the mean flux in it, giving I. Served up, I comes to 6.82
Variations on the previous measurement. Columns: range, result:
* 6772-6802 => 7.08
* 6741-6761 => 7.11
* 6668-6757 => 6.88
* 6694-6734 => 6.96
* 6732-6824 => 7.05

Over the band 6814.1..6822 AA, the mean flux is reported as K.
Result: 7.35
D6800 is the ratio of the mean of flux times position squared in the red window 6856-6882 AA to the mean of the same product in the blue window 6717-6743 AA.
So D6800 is 1.0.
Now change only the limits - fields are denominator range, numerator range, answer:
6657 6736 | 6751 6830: 1.06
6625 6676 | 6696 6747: 1.04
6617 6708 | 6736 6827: 1.07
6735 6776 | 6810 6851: 1.06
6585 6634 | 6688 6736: 1.05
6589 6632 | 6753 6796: 1.06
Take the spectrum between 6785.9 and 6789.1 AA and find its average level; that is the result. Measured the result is 7.85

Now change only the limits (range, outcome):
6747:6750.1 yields 7.34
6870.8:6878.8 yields 6.74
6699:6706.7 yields 6.74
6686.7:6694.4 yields 7.22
